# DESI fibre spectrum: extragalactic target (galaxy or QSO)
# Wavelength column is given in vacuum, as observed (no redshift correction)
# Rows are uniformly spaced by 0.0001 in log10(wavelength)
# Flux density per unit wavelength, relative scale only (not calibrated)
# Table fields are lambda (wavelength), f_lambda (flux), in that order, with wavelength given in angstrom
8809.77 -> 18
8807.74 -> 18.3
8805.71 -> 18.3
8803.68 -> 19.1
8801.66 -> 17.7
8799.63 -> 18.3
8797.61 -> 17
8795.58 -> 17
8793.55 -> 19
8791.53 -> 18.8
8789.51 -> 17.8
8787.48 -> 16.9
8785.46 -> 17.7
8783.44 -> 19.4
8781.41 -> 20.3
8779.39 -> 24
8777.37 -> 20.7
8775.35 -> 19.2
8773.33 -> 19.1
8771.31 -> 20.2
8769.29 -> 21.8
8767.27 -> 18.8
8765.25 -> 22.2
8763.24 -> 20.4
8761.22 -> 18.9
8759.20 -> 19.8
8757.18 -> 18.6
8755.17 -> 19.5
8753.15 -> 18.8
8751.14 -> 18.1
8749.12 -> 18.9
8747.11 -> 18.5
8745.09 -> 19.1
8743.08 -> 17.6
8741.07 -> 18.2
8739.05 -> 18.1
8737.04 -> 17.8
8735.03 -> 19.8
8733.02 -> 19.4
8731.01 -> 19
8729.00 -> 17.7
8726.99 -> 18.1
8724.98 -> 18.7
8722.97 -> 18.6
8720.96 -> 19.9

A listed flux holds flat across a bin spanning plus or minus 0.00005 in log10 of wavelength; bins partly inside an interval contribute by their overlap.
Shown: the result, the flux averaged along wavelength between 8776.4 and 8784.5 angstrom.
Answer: 21.1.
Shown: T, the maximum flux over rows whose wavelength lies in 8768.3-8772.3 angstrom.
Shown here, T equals 21.8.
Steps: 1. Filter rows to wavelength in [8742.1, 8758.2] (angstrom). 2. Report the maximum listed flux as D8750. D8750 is 19.5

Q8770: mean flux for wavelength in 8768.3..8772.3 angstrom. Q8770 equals 21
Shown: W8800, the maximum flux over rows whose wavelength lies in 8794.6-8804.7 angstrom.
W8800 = 19.1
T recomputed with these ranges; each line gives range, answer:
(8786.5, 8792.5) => 18.8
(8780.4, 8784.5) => 20.3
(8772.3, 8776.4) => 19.2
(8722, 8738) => 19.8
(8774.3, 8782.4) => 24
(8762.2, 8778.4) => 22.2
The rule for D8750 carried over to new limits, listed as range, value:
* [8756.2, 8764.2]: 20.4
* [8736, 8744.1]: 18.2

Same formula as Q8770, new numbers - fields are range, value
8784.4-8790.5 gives 17.5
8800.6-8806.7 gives 18.4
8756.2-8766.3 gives 20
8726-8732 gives 18.3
